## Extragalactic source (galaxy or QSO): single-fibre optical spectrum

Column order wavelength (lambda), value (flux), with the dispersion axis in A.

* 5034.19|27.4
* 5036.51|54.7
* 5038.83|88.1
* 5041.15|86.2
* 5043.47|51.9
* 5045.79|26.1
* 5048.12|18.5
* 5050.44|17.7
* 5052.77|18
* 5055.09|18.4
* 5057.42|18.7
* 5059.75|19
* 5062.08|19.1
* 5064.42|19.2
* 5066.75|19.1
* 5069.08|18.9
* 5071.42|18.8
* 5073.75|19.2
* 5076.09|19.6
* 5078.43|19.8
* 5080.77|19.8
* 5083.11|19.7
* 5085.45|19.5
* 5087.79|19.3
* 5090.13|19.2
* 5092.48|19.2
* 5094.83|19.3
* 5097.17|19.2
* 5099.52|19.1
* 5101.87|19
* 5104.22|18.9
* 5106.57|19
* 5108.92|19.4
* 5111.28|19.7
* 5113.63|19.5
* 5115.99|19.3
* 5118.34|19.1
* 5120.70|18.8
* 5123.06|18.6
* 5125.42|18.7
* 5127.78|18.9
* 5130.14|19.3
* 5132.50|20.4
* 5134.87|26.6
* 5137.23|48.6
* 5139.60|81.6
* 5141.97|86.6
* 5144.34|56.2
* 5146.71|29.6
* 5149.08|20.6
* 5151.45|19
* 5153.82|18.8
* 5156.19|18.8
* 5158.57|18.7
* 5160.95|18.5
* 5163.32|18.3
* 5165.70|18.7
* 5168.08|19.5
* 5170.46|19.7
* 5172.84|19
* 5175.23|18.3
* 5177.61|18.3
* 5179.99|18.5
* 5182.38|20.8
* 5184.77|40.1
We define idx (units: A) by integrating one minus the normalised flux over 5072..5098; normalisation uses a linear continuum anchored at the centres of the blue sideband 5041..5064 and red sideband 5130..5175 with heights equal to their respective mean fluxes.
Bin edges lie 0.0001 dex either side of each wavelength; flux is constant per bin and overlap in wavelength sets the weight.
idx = 7.8 A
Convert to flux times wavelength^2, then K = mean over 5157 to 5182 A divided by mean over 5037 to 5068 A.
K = 0.60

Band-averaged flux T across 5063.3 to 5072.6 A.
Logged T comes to 19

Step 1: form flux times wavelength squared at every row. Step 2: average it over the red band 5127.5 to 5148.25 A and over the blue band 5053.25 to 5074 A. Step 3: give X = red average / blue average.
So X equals 2.4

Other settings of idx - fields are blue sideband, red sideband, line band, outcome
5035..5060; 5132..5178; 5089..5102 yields 5.8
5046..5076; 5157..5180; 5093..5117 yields -0.4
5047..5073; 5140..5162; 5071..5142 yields 8.2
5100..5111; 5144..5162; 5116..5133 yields 1.5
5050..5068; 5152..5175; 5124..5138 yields -4.3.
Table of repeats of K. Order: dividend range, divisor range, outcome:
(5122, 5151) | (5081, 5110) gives 1.94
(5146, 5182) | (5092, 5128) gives 1.04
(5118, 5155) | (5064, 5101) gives 1.74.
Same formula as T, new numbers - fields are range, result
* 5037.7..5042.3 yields 87.2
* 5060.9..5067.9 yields 19.1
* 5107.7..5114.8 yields 19.5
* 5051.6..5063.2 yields 18.6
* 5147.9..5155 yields 19.5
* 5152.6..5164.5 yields 18.6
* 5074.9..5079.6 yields 19.7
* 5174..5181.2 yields 18.4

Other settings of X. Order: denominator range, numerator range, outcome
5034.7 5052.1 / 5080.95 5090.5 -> 0.42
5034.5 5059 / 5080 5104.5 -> 0.50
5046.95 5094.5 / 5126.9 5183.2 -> 1.52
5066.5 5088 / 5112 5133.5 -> 1.01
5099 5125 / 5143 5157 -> 1.49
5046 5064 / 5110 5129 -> 1.03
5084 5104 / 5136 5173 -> 1.72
